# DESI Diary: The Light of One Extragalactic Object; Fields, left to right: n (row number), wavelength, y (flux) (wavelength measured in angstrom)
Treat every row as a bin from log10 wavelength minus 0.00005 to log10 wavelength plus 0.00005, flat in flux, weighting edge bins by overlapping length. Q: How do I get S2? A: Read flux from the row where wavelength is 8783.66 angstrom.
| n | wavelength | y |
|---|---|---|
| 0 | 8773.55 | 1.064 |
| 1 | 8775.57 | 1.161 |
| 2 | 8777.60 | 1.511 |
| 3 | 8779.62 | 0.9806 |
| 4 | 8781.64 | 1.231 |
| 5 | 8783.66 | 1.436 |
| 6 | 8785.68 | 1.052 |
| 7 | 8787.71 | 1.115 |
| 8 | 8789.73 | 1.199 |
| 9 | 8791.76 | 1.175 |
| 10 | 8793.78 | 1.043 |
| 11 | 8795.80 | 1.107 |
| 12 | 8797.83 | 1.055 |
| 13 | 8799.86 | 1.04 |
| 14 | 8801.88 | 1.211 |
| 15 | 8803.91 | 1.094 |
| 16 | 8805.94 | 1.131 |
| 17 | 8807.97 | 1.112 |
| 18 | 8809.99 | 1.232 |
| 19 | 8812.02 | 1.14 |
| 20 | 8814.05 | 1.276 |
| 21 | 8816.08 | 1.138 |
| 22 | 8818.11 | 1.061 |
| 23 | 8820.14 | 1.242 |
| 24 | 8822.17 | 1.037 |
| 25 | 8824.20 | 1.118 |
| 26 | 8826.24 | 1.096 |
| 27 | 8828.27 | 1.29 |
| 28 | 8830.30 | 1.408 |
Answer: 1.436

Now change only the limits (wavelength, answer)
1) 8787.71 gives 1.115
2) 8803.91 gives 1.094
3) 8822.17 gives 1.037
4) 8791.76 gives 1.175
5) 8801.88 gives 1.211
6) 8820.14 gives 1.242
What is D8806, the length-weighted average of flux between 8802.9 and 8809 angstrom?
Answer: 1.11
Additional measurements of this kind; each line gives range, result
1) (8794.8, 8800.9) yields 1.07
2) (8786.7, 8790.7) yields 1.16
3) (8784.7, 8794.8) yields 1.12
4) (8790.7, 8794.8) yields 1.11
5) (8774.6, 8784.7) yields 1.26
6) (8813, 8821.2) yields 1.18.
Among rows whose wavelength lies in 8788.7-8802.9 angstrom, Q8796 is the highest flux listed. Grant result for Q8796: 1.211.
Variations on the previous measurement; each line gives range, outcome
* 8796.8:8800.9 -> 1.055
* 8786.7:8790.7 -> 1.199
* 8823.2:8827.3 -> 1.118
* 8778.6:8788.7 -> 1.436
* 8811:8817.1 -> 1.276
